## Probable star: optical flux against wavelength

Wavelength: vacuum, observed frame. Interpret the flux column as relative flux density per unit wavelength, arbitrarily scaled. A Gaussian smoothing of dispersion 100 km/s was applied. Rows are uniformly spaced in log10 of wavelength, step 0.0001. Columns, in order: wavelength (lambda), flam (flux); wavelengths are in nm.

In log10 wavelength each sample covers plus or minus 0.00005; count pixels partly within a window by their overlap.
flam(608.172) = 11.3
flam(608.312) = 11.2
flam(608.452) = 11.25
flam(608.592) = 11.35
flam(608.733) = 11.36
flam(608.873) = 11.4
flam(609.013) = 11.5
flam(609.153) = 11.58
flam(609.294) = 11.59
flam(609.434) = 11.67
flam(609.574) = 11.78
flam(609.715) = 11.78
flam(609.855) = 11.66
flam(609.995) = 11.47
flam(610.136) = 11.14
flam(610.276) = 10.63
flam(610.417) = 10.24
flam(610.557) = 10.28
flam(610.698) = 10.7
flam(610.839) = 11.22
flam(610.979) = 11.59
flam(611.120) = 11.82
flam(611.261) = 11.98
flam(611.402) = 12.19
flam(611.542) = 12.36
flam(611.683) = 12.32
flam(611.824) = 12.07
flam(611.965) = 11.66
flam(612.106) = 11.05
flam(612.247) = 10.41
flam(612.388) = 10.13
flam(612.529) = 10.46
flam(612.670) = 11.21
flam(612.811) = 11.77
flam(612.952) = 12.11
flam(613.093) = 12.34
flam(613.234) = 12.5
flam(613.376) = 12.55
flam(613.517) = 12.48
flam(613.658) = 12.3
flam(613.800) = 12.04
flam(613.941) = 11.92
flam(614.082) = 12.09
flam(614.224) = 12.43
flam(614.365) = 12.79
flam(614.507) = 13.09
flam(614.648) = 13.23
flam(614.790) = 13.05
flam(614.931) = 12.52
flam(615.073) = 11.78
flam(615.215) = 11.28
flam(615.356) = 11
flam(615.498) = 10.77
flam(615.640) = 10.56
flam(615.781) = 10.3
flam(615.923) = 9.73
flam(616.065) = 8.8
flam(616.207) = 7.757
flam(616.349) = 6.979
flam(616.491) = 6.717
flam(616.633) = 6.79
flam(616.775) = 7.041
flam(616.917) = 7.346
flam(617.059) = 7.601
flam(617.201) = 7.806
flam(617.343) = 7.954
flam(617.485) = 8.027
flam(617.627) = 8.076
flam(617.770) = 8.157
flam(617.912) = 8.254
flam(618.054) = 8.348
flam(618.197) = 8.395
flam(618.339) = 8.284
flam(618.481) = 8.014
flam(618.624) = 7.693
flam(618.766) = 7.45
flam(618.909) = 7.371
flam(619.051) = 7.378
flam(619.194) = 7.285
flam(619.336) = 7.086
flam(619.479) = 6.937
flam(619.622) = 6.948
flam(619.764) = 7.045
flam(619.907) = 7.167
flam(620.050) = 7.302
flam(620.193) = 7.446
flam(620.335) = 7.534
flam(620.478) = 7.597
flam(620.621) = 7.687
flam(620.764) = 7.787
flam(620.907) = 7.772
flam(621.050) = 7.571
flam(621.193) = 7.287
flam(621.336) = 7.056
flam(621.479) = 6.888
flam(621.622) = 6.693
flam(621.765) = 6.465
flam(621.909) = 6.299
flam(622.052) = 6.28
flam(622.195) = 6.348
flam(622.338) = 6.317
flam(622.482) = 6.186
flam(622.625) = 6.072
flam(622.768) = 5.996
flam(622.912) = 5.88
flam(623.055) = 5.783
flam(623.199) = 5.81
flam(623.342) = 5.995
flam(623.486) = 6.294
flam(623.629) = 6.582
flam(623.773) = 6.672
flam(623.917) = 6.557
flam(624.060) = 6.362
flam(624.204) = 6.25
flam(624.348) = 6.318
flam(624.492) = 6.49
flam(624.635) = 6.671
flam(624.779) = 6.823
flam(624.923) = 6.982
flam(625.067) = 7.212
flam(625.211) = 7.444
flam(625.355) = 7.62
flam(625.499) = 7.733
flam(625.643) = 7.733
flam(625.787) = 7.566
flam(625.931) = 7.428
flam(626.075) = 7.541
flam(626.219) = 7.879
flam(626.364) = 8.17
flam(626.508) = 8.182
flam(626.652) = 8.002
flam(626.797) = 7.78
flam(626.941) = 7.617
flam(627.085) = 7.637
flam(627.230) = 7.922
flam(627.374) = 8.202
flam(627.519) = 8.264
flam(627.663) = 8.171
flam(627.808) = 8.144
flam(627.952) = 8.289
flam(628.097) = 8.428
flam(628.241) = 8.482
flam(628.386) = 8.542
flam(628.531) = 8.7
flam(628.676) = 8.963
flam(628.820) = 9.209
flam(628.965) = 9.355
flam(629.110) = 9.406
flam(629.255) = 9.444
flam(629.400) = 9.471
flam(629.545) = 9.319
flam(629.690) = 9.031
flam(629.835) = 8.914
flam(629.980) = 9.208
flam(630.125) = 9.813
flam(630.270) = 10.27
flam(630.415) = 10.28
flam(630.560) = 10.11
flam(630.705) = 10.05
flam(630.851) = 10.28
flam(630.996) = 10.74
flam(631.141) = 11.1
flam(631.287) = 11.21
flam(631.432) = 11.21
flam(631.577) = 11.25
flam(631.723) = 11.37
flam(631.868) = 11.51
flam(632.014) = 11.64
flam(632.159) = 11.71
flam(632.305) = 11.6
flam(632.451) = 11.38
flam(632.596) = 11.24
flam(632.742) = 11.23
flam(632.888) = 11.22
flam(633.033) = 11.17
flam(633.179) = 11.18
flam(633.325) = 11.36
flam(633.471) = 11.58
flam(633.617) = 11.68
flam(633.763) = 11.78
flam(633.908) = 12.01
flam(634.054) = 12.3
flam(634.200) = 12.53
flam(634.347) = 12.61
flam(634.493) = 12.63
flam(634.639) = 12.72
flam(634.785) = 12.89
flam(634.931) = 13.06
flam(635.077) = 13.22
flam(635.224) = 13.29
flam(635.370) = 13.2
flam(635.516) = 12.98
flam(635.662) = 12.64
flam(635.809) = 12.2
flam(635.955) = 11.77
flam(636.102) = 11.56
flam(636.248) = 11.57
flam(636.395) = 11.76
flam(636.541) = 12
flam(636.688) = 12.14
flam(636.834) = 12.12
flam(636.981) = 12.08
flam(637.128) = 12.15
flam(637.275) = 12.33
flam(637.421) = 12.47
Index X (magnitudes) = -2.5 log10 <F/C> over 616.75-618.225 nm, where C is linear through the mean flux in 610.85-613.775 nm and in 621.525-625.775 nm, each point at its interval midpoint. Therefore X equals 0.18 mag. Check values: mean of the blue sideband 11.8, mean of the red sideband 6.56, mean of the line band 7.92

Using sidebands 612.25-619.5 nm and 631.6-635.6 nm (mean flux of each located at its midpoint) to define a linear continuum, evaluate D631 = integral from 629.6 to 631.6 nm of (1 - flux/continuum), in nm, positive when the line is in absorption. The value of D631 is 0.25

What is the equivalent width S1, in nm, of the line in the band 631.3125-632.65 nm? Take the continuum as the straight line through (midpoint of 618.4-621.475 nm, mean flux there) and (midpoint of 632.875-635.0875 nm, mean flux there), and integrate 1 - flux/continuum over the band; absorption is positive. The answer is 0.00 nm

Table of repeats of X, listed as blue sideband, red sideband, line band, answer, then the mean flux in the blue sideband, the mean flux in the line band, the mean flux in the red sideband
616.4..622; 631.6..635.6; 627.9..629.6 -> 0.17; 7.44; 8.97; 12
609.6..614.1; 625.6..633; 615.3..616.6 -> 0.22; 11.6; 9.08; 9.44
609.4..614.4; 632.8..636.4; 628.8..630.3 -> 0.27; 11.6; 9.38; 12.2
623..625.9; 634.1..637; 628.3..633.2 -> -0.03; 6.76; 10.3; 12.5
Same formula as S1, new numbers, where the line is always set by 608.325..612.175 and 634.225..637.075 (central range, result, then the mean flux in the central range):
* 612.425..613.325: -0.01 nm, 11.7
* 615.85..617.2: 0.47 nm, 7.65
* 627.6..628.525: 0.29 nm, 8.37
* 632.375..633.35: 0.09 nm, 11.2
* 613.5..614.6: -0.08 nm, 12.4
